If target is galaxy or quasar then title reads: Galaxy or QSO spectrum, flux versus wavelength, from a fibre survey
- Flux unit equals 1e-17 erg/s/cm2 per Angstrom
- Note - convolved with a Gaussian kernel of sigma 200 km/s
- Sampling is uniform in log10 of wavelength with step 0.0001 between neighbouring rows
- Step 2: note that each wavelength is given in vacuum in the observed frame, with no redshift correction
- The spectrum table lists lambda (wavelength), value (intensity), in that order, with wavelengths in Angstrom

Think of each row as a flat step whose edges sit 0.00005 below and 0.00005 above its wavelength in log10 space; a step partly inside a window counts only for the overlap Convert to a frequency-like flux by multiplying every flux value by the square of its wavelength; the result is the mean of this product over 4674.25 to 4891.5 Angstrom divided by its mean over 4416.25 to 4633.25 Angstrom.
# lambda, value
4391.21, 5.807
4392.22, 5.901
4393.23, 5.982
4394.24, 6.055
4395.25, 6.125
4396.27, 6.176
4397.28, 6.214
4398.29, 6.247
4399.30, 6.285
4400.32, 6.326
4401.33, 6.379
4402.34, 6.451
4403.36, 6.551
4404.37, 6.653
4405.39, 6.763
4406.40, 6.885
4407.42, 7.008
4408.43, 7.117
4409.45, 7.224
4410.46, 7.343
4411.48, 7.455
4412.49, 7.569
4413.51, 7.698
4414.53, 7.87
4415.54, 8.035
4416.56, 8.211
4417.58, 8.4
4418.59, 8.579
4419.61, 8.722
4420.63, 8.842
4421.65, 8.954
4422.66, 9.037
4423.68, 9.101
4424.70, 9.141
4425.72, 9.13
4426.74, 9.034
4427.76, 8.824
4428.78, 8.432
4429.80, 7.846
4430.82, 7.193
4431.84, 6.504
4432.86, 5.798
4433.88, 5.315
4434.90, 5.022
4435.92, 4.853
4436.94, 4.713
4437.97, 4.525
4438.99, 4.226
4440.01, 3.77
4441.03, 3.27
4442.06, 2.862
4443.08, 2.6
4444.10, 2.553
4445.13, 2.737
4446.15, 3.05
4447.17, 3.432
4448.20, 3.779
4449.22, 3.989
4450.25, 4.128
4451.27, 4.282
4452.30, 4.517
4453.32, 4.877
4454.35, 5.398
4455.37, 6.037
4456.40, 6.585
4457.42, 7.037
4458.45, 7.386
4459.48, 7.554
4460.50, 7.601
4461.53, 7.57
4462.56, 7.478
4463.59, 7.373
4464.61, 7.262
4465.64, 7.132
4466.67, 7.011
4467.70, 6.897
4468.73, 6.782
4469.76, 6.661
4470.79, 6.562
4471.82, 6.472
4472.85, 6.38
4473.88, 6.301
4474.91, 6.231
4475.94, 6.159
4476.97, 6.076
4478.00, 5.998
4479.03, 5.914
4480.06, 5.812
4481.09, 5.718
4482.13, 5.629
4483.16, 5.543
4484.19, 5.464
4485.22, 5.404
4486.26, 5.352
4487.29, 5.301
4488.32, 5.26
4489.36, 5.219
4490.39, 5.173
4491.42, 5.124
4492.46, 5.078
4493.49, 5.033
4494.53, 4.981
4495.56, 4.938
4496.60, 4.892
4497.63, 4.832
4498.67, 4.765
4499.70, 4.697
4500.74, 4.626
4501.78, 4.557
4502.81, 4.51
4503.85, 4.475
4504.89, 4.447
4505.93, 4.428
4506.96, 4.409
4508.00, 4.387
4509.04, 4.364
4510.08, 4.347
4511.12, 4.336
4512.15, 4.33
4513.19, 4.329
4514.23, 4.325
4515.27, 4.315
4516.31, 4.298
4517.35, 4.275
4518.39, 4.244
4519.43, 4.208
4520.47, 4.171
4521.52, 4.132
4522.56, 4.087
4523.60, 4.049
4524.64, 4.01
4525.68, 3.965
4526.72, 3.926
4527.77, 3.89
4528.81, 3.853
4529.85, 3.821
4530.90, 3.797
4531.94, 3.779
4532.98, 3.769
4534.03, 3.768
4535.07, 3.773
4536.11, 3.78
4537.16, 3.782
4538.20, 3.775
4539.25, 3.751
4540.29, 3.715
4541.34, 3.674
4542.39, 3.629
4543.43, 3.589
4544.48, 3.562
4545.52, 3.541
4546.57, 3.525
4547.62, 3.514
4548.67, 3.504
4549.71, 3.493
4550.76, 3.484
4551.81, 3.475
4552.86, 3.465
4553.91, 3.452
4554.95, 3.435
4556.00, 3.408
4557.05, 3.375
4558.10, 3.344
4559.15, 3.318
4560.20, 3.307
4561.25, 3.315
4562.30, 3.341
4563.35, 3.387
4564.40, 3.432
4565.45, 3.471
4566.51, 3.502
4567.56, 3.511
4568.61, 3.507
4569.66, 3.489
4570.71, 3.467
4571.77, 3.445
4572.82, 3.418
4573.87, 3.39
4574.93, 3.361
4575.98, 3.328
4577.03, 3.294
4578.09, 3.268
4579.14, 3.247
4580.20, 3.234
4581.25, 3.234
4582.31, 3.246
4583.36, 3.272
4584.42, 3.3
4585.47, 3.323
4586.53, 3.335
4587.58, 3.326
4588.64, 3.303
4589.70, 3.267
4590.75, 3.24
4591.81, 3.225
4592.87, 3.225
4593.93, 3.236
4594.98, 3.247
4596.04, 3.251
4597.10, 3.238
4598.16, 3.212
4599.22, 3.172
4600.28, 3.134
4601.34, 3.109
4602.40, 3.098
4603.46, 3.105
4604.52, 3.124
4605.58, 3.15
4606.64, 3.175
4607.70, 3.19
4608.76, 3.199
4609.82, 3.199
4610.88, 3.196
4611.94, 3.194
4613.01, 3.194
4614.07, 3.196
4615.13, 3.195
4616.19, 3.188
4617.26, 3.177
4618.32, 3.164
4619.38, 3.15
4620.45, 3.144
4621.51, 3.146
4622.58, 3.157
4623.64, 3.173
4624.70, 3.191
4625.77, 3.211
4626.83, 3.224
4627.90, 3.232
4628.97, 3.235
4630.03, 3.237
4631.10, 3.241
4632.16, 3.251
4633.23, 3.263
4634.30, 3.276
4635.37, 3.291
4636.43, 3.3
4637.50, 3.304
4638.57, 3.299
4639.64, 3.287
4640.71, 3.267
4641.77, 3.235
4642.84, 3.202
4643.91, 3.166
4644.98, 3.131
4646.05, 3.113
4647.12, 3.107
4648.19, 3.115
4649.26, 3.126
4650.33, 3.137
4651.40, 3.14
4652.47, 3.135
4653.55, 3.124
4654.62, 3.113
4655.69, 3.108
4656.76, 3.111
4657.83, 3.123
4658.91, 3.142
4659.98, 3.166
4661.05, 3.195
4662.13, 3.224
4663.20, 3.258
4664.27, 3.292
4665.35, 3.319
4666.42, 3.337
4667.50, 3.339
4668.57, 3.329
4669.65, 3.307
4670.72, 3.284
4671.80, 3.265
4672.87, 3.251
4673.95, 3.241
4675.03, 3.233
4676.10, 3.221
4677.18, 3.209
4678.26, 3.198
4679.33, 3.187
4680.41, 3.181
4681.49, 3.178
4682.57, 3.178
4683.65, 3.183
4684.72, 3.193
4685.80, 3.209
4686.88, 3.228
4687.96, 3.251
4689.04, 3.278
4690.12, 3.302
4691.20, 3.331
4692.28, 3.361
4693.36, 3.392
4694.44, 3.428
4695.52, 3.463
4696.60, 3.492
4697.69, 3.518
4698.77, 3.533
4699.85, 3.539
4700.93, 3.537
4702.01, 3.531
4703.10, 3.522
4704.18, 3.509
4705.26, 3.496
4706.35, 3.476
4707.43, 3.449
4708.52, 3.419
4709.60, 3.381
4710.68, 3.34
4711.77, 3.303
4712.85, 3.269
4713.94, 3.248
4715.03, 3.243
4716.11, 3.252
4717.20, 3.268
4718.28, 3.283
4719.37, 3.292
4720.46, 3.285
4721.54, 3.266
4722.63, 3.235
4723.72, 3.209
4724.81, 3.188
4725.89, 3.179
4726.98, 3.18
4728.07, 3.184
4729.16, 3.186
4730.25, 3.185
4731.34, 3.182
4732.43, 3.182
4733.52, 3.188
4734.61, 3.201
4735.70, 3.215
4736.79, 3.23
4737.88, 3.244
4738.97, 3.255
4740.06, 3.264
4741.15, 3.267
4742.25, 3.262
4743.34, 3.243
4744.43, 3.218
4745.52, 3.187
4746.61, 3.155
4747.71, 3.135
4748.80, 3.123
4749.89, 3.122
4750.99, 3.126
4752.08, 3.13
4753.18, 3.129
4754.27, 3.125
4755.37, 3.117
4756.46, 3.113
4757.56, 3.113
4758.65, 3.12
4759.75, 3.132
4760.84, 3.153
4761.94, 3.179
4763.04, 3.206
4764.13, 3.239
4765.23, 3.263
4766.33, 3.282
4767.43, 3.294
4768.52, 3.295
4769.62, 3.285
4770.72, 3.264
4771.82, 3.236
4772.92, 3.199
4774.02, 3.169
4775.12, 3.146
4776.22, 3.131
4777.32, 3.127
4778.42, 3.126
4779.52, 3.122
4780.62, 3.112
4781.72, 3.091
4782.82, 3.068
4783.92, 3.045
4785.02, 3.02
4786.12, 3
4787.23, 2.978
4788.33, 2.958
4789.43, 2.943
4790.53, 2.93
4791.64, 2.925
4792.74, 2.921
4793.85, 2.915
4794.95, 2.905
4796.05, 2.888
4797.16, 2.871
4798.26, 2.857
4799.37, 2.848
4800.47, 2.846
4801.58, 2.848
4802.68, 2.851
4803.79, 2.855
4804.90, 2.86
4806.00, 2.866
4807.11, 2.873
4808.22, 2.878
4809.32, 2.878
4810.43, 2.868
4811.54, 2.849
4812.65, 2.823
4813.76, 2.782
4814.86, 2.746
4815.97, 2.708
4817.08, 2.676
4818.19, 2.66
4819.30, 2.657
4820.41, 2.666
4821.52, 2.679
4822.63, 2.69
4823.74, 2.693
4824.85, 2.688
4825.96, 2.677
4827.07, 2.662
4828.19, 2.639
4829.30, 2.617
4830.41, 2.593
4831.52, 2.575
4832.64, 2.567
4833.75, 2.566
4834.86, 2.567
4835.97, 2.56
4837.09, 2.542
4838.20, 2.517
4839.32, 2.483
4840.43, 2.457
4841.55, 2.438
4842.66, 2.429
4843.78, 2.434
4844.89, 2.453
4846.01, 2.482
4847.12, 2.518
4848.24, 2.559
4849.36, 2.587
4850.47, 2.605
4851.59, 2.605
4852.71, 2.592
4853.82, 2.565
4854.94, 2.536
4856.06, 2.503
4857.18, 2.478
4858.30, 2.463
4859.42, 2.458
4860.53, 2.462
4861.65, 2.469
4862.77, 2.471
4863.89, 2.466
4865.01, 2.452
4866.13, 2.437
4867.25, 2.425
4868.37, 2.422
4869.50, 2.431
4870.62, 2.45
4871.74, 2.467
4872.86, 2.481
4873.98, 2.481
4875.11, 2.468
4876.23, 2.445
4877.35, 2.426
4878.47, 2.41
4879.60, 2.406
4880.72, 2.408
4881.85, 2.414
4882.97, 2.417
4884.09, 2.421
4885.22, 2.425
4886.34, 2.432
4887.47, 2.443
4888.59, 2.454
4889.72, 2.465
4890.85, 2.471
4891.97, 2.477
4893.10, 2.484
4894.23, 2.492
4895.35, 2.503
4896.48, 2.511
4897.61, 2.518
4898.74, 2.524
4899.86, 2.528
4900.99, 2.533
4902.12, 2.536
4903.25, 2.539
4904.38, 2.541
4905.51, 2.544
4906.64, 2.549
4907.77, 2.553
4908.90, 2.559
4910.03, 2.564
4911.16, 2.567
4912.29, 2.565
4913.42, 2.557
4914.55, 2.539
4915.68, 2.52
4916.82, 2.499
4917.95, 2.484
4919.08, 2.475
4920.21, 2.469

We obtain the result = 0.73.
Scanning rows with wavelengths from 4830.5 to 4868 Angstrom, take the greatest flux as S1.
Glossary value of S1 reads 2.605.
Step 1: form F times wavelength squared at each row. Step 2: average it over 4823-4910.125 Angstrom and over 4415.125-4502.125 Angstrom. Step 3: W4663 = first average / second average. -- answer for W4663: 0.50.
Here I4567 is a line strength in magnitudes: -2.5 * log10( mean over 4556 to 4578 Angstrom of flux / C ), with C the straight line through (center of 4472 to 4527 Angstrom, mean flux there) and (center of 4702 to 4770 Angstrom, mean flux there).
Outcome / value 0.29 mag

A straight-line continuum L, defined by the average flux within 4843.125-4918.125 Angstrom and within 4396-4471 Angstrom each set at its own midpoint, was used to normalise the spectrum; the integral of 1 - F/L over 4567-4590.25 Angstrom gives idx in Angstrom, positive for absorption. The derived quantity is 8.2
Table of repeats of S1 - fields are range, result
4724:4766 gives 3.267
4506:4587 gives 4.409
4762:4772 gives 3.295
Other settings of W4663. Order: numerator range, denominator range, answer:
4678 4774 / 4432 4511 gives 0.69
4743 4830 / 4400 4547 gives 0.62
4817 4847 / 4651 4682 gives 0.86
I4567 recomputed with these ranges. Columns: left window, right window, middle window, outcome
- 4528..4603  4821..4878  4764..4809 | -0.114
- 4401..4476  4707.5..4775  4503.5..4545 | 0.343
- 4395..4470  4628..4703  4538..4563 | 0.351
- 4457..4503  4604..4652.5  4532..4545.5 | 0.293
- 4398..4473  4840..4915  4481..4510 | 0.198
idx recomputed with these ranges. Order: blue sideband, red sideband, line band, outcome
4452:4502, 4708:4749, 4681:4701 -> 1.6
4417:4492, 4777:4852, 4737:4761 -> 1.4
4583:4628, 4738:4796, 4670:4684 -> -0.2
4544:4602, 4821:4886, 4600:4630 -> 0.5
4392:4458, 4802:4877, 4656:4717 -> 9.8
